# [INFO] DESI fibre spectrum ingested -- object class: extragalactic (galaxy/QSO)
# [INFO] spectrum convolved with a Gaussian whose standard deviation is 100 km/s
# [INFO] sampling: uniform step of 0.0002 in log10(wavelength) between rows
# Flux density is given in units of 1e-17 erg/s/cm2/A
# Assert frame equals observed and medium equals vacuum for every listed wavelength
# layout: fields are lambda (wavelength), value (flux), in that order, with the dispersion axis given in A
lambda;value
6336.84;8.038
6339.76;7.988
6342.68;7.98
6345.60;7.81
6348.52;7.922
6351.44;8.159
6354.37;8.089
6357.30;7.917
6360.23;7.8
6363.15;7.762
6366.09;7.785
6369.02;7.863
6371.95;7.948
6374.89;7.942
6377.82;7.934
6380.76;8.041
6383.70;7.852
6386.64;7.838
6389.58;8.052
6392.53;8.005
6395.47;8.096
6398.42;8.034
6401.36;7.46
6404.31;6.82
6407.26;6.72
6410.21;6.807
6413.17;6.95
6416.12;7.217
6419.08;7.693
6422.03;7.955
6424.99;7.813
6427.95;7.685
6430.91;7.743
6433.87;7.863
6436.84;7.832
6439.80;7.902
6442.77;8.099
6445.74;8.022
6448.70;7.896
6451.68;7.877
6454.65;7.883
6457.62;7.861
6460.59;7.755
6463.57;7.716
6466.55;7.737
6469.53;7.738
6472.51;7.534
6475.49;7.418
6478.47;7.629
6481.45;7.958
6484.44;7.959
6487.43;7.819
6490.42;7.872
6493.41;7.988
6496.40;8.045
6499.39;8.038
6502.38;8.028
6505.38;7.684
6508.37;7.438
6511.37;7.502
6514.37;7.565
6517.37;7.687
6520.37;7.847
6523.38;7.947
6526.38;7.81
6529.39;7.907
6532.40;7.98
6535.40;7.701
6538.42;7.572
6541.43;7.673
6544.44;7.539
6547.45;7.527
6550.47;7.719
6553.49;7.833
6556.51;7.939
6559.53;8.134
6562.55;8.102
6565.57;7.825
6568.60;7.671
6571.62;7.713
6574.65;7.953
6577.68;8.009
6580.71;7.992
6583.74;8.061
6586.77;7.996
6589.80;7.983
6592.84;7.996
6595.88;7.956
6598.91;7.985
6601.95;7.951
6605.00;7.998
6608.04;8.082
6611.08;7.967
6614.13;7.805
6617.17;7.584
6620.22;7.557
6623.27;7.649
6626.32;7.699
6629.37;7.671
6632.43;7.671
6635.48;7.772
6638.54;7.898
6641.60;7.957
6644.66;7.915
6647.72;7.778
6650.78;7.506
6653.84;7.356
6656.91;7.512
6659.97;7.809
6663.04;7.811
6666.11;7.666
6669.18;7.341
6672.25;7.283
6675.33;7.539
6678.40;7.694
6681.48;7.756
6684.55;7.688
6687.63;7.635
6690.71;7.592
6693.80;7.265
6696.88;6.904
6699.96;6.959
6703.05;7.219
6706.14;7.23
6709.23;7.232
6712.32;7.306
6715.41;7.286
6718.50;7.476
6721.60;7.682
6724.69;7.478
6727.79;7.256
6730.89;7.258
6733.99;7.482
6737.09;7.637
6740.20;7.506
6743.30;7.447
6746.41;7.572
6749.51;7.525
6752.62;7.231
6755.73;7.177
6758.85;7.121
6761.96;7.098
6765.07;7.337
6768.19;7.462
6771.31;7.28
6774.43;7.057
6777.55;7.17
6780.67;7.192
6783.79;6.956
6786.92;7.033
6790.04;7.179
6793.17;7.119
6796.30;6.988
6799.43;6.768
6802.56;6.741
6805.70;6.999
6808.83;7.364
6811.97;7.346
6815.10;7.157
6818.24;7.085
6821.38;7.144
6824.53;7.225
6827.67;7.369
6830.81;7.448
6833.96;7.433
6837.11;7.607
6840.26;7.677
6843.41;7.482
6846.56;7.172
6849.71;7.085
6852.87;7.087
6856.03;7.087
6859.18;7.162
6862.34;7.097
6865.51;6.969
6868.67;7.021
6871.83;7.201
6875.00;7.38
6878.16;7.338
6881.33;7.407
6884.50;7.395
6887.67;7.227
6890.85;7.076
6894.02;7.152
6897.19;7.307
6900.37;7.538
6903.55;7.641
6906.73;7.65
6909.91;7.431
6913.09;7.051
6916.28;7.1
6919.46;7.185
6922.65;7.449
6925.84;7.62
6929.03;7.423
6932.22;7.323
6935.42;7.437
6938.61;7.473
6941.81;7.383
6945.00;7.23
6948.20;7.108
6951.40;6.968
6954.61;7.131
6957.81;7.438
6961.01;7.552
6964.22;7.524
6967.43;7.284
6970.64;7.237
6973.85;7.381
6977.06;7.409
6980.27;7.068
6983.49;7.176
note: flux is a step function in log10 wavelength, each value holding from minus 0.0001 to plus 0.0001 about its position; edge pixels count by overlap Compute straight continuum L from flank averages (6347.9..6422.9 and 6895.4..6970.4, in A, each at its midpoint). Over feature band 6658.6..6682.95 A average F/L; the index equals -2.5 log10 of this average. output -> -0.01 mag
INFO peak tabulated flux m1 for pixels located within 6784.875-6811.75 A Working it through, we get 7.364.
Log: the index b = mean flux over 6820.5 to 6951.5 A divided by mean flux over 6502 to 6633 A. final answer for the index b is 0.93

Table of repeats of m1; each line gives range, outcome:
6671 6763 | 7.756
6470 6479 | 7.629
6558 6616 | 8.134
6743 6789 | 7.572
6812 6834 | 7.448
